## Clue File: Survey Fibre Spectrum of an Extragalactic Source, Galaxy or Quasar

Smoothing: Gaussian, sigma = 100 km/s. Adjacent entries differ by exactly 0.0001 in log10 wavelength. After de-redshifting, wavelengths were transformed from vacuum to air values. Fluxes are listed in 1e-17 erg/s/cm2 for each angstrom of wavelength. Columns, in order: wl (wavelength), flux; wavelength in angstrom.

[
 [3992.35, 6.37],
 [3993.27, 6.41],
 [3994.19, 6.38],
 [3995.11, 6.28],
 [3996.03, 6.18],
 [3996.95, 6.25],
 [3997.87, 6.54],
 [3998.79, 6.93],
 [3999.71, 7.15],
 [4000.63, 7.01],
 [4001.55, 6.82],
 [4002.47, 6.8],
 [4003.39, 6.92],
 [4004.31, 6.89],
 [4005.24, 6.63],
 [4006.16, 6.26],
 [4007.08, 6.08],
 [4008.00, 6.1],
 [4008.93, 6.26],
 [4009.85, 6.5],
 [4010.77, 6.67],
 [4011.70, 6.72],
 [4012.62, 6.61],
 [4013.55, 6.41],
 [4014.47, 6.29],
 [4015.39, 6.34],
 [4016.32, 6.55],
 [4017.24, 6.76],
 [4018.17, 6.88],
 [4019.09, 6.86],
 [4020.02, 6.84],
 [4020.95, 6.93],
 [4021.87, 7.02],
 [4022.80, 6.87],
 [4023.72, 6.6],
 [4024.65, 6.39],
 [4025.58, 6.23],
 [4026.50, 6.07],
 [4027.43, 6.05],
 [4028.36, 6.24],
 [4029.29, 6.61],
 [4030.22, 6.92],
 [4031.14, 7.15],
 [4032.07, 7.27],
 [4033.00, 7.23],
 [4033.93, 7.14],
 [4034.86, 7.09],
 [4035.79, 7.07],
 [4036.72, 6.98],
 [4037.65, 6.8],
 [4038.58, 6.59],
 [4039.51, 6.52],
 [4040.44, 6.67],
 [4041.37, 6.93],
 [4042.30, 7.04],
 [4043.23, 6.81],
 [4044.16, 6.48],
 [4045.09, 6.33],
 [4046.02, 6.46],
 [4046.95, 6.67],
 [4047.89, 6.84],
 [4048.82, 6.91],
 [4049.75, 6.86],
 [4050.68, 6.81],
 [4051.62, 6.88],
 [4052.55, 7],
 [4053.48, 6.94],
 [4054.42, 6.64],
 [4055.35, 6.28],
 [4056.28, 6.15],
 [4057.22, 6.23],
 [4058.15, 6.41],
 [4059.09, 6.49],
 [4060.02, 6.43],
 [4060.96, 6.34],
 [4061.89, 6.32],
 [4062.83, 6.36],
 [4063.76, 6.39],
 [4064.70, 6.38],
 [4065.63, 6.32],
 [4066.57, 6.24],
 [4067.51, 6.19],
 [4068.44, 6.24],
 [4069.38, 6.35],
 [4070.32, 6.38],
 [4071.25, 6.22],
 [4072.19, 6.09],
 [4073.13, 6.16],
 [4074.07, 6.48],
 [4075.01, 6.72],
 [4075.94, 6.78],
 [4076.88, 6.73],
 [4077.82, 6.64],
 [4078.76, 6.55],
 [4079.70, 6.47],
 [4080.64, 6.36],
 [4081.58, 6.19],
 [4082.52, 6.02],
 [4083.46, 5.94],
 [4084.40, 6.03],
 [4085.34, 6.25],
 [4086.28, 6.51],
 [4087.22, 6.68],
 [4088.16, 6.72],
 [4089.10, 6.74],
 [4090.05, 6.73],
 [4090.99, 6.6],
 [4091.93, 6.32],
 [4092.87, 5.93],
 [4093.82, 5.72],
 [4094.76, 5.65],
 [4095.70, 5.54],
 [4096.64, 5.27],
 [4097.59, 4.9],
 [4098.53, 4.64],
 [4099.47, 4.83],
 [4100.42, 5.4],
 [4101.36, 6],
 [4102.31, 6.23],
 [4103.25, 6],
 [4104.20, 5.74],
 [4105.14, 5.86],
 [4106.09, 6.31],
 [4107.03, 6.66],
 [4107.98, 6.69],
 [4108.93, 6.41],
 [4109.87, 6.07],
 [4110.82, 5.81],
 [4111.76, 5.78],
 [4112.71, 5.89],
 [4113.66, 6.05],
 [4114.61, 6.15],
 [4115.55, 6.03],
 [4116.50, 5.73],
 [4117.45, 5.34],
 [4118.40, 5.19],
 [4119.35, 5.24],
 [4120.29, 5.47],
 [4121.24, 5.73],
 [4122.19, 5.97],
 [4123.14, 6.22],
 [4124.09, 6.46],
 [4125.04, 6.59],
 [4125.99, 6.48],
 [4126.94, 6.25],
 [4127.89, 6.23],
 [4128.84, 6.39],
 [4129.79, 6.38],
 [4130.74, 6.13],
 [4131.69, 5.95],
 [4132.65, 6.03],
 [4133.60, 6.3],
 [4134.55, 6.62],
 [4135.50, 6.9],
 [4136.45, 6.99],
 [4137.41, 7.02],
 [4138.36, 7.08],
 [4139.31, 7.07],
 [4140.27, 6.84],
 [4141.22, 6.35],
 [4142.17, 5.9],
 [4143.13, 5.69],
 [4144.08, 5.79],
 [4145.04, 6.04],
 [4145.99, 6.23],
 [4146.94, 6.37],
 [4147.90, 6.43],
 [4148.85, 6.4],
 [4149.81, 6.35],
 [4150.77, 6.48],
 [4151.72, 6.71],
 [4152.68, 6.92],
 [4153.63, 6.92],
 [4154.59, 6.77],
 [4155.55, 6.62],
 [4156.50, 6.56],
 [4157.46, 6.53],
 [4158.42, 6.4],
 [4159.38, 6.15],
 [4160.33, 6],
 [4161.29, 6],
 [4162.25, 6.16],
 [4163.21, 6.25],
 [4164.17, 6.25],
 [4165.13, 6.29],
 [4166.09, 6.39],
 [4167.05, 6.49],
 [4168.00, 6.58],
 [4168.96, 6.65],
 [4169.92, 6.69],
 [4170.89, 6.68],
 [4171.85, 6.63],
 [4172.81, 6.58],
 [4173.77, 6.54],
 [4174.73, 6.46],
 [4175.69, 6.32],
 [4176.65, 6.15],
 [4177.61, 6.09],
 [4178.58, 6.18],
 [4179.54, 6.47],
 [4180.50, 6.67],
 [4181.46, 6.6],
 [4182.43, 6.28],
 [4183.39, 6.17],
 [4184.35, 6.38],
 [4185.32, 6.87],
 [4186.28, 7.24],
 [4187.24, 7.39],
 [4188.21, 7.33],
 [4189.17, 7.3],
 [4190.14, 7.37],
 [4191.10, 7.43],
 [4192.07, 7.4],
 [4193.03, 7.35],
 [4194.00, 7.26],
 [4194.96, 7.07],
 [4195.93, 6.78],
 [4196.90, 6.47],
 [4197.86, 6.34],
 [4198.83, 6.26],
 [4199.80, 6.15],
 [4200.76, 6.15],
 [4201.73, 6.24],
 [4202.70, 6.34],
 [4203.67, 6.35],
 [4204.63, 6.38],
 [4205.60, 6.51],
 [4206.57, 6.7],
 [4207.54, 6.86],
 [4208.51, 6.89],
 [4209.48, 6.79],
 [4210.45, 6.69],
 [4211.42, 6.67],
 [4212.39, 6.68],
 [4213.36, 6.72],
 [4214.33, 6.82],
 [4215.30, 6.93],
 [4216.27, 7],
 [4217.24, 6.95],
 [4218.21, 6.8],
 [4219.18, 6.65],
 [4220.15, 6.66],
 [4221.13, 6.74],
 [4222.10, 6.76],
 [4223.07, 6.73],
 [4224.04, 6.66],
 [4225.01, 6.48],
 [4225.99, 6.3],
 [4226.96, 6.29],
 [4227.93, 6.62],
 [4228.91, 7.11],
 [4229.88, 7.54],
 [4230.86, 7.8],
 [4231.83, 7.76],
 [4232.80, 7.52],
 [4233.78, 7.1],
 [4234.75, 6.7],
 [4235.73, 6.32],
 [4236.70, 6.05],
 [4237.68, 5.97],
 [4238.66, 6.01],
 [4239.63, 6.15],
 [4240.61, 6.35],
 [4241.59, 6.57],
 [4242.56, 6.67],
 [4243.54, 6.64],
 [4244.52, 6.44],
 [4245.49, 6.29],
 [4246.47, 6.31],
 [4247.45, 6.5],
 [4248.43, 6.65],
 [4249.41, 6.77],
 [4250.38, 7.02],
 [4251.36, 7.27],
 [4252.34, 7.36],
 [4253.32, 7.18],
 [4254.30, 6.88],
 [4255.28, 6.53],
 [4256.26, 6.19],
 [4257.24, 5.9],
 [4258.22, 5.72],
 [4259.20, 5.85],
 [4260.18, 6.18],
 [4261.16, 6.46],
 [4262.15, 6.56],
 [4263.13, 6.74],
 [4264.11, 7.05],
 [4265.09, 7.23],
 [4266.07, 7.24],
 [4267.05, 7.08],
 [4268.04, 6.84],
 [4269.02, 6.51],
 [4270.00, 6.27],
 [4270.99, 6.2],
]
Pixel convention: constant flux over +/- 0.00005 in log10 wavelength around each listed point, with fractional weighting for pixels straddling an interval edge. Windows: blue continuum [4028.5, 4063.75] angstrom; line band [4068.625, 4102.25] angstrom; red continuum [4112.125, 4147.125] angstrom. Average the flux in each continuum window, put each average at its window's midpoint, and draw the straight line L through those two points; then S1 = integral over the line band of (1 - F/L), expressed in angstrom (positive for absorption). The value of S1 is 1.75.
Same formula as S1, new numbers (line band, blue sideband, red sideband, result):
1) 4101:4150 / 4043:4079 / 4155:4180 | 1.8 angstrom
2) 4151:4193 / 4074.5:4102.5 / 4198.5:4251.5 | -1.1 angstrom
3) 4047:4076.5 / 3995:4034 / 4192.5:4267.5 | 0.7 angstrom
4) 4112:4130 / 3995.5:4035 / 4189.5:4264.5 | 1.8 angstrom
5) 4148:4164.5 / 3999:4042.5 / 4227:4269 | 0.6 angstrom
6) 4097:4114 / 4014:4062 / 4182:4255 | 2.2 angstrom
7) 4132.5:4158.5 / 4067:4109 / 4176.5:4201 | -0.1 angstrom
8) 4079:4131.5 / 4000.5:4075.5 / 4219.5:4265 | 4.7 angstrom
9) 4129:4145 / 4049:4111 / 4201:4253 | 0.0 angstrom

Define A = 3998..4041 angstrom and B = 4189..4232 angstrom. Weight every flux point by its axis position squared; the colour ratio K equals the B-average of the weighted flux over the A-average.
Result 1.1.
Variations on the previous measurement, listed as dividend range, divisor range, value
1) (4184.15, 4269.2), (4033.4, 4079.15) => 1.11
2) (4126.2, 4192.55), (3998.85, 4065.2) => 1.04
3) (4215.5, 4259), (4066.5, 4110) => 1.17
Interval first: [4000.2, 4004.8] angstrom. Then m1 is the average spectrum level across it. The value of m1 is 6.88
